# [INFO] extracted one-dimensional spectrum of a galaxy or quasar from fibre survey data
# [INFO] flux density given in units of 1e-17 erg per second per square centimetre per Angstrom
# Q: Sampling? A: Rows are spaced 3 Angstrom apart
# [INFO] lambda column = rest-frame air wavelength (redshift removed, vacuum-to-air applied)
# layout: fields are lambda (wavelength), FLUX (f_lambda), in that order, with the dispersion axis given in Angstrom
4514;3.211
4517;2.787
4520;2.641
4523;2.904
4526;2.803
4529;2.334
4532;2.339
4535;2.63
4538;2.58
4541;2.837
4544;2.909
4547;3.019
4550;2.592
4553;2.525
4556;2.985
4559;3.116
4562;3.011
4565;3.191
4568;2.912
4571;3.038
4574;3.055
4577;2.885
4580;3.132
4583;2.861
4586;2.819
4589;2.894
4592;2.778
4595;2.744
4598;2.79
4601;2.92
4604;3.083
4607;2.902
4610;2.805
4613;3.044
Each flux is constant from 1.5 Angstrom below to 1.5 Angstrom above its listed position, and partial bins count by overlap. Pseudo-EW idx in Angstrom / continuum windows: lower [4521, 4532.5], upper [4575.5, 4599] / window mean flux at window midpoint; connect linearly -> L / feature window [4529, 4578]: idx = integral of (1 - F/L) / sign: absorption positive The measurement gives -1.9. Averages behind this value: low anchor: 2.62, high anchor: 2.86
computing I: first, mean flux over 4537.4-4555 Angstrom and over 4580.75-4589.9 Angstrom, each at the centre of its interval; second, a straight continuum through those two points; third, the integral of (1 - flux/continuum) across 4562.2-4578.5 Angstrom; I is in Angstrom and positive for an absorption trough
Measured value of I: -1.1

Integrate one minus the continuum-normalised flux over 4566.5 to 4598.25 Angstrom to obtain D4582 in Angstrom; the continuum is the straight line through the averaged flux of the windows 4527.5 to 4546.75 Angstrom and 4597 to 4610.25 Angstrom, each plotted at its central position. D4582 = -0.9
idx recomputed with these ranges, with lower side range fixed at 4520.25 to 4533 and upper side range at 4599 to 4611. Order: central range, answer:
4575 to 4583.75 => -0.5 Angstrom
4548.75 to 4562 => -0.5 Angstrom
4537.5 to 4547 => -0.6 Angstrom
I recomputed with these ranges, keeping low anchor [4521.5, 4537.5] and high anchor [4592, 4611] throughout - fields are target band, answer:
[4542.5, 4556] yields -0.57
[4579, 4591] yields -0.45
